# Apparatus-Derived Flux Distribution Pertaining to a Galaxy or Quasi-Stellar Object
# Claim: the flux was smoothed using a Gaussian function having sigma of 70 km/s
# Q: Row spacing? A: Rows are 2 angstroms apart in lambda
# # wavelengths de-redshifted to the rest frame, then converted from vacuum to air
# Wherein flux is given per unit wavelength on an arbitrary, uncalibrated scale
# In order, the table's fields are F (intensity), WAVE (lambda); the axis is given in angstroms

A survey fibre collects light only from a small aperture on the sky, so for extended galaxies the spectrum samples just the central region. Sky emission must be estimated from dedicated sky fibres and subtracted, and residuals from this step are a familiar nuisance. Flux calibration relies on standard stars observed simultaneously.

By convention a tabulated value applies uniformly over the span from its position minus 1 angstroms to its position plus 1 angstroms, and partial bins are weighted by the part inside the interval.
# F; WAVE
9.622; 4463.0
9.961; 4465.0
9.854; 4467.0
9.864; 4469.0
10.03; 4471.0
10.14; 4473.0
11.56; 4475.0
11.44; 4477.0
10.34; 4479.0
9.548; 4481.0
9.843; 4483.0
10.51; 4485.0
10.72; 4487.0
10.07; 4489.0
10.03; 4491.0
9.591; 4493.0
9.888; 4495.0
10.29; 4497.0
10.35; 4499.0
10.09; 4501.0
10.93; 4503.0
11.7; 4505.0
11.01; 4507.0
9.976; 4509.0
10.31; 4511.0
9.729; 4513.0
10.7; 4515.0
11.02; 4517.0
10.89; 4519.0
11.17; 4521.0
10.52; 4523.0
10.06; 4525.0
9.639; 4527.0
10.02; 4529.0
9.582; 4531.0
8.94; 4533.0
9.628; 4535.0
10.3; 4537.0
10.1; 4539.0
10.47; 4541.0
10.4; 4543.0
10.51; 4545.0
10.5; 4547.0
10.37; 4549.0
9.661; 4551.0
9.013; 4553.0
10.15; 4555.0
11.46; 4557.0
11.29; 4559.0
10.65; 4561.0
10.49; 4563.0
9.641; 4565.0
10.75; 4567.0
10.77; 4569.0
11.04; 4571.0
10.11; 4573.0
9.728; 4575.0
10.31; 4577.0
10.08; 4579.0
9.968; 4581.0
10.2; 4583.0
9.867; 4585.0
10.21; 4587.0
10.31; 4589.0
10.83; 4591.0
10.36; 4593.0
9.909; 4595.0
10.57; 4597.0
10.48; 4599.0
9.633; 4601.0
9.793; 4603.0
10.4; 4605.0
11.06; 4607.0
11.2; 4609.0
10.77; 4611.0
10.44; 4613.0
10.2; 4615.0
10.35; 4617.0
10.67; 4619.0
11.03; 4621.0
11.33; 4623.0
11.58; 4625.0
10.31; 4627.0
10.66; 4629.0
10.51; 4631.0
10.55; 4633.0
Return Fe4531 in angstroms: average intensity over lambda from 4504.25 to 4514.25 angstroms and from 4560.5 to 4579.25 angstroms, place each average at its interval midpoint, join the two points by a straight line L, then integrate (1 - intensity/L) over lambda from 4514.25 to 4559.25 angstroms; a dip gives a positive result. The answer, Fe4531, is 0.8 angstroms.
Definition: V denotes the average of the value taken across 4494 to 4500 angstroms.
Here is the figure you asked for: 10.2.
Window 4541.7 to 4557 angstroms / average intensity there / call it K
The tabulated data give 10.2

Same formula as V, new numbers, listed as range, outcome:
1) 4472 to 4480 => 10.9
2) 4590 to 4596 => 10.4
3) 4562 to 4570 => 10.4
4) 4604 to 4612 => 10.9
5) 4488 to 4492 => 10.1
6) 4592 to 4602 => 10.2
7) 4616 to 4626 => 11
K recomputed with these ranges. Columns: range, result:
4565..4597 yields 10.3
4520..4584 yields 10.2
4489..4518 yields 10.4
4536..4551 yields 10.3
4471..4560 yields 10.3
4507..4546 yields 10.2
